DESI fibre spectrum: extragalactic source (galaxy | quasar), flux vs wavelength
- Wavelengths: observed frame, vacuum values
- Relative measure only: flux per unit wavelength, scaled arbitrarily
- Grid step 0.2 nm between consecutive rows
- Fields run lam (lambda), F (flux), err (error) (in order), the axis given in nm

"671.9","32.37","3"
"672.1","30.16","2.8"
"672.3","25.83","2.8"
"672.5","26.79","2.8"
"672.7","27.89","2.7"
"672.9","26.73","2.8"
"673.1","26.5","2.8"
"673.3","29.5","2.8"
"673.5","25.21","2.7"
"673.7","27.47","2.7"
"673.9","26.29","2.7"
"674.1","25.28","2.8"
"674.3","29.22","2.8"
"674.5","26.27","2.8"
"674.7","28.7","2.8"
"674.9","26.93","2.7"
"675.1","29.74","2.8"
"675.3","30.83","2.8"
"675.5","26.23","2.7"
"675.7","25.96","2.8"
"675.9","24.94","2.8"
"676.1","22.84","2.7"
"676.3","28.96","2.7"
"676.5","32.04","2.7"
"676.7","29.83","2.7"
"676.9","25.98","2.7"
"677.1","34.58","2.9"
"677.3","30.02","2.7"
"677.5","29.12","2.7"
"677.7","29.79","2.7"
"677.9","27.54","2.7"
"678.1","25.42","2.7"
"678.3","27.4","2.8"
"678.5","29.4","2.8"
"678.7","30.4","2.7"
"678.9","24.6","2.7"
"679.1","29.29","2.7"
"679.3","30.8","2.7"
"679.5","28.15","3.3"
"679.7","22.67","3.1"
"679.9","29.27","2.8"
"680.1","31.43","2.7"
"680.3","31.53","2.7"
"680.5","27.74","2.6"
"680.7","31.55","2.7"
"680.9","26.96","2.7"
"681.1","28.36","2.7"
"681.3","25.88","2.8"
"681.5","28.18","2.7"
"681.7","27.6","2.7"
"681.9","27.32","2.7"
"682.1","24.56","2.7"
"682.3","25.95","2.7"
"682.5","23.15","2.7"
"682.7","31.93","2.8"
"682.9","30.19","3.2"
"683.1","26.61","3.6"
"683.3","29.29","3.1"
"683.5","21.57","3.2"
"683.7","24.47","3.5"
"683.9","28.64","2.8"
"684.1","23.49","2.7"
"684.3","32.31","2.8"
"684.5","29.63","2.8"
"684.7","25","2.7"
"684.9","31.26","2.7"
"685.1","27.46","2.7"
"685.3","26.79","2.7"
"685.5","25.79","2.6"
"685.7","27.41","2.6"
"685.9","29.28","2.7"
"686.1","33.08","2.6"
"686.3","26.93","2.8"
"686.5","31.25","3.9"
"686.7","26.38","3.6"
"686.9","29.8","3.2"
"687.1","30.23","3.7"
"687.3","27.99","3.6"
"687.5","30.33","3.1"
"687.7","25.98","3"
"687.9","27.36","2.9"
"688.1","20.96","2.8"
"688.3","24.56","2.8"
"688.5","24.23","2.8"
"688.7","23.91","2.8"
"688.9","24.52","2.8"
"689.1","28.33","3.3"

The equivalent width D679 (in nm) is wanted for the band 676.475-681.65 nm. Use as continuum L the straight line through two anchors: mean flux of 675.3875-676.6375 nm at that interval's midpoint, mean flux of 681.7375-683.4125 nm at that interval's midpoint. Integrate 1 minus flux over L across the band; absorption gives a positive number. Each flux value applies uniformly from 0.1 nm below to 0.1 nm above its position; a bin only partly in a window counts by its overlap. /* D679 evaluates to -0.30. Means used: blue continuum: 27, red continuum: 27.3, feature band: 28.7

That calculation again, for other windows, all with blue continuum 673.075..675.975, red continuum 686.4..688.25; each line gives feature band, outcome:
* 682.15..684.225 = 0.08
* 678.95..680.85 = -0.10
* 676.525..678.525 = -0.12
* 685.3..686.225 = -0.03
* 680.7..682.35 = 0.02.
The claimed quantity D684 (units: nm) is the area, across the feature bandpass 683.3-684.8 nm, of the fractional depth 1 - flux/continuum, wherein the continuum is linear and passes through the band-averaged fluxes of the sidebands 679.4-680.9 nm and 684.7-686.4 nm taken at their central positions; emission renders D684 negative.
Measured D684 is 0.09 nm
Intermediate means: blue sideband 28.8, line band 26.6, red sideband 28.3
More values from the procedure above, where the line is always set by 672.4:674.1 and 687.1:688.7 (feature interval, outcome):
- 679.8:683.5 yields -0.22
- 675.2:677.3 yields -0.12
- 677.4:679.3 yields -0.12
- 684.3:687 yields -0.25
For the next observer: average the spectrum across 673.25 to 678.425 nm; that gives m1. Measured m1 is 27.9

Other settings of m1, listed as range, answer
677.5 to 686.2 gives 27.9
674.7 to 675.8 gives 28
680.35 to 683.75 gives 27.2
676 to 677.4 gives 29.2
